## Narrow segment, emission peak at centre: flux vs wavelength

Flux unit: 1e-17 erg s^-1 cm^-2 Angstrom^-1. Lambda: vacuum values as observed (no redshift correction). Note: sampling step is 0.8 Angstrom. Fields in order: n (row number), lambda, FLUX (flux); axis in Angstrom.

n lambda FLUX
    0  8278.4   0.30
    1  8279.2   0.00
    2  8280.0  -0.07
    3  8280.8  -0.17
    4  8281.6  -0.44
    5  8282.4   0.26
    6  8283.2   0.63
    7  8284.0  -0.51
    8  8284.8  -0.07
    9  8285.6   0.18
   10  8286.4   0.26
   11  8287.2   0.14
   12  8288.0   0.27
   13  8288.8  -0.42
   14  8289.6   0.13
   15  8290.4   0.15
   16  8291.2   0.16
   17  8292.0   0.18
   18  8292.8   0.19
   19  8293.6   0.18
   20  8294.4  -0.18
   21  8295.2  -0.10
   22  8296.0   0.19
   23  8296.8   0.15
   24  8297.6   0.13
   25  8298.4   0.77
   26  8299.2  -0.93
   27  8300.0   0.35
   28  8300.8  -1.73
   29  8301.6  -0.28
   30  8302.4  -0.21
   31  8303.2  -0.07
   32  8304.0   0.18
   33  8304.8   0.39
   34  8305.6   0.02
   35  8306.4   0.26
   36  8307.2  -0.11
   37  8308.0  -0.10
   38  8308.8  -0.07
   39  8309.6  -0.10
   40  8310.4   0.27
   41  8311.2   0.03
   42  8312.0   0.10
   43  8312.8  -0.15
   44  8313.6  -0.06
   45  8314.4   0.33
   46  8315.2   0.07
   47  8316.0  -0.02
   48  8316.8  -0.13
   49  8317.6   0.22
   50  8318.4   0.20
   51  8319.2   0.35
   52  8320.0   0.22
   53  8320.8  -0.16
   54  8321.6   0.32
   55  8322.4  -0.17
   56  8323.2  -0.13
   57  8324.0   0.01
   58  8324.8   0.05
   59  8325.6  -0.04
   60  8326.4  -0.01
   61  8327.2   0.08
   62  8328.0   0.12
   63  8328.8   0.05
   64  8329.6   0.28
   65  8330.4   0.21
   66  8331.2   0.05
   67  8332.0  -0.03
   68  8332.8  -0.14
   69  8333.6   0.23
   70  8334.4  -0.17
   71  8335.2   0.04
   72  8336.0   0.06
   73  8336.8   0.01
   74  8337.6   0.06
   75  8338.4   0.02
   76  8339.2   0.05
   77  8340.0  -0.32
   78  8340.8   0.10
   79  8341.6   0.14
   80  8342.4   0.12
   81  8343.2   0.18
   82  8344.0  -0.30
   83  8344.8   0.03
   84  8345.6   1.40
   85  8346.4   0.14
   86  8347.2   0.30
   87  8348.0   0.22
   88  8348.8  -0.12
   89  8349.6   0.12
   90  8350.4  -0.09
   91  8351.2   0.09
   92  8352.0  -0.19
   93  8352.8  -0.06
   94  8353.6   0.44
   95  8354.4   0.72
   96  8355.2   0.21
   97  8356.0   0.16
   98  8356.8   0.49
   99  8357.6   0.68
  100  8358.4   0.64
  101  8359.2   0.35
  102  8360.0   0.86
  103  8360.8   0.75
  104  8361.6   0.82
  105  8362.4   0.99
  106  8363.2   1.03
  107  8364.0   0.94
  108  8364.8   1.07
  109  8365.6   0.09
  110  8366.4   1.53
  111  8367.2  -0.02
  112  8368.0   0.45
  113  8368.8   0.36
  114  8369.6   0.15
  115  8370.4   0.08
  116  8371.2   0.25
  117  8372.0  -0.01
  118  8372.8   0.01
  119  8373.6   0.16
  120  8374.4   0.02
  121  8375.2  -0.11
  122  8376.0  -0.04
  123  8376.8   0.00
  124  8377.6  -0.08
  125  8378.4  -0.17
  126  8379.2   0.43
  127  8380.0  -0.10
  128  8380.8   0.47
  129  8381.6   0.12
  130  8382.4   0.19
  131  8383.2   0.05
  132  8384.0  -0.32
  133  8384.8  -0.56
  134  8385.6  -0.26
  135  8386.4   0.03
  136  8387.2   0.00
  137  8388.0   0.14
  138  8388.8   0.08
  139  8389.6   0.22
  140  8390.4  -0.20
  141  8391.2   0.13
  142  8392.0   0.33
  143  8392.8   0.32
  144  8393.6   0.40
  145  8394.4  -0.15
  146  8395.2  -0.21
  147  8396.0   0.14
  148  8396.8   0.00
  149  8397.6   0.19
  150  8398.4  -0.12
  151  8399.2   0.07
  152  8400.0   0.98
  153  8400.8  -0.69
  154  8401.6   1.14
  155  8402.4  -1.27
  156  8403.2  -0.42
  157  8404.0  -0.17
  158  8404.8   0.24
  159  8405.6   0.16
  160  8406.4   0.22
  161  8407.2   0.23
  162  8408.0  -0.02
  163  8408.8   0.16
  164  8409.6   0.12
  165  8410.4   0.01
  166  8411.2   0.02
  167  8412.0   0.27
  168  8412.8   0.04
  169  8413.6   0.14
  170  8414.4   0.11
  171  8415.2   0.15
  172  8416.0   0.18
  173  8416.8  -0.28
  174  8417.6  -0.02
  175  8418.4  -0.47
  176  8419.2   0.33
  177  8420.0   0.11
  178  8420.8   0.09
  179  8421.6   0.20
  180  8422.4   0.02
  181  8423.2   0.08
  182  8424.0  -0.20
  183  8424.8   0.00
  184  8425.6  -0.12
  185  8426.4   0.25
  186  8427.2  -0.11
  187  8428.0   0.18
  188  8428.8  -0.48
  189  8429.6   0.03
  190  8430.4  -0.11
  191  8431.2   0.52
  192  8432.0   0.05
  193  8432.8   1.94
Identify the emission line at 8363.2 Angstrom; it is [O II]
